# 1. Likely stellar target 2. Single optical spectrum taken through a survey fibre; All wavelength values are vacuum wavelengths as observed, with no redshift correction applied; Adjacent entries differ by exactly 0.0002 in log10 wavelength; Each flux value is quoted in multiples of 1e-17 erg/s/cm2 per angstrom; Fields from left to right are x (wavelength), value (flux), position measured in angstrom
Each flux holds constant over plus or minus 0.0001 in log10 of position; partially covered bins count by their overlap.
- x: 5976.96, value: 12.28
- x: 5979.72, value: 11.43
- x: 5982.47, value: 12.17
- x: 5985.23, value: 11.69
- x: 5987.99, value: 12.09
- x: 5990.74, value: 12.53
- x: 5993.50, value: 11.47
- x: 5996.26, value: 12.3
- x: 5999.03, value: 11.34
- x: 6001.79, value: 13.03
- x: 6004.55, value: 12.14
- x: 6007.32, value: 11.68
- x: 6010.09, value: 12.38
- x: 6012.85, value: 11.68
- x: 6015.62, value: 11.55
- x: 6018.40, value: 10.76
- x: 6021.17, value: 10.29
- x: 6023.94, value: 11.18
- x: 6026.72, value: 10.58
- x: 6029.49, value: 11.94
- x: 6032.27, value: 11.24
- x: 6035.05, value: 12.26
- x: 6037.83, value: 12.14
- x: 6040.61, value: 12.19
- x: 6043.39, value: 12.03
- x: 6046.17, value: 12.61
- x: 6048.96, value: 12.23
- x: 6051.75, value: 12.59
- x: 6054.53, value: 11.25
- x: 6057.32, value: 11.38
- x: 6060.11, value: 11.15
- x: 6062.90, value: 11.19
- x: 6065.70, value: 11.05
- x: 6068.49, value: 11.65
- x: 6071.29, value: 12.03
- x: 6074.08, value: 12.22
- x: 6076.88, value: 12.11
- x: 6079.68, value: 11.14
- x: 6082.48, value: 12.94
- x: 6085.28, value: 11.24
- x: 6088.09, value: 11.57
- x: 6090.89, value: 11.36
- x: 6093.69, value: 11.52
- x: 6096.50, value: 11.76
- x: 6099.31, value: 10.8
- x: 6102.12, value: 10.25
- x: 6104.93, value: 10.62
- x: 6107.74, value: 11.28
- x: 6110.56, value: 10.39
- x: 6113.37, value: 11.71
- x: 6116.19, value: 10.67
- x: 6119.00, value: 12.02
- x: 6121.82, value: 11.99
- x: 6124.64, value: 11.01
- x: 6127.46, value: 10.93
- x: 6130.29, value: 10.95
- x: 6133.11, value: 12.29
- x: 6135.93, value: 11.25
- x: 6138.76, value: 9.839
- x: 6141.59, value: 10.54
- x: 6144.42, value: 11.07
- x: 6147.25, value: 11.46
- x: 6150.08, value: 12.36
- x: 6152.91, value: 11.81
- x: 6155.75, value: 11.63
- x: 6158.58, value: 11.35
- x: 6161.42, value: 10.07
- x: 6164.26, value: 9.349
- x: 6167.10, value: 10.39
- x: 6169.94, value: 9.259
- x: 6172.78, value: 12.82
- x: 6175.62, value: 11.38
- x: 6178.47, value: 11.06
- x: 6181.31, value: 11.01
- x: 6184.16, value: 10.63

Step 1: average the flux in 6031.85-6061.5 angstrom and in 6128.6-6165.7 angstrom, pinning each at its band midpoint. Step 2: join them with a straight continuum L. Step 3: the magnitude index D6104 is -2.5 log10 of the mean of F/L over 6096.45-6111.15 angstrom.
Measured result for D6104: 0.06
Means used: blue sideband 11.9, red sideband 11.1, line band 10.8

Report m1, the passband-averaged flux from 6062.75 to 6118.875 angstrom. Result 11.4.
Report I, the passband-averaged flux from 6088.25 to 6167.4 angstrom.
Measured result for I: 11.1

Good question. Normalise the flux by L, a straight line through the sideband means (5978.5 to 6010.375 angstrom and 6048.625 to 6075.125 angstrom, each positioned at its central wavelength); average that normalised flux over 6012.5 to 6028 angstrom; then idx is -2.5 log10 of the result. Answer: 0.087 mag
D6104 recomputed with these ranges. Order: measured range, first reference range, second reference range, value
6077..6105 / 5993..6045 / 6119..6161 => 0.008 mag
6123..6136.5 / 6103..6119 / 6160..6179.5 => -0.041 mag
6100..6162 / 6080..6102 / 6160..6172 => -0.052 mag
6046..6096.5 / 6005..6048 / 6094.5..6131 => -0.032 mag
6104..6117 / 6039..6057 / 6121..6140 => 0.043 mag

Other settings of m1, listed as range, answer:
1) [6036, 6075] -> 11.8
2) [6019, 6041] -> 11.4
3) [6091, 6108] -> 11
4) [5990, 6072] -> 11.7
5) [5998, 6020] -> 11.8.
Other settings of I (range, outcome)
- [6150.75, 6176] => 10.9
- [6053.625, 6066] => 11.2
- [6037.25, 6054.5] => 12.2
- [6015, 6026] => 10.9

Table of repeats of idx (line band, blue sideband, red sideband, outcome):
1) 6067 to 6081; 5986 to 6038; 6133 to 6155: -0.03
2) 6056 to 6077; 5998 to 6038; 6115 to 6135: 0.00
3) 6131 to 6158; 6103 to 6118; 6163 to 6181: -0.05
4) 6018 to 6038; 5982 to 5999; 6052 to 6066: 0.03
